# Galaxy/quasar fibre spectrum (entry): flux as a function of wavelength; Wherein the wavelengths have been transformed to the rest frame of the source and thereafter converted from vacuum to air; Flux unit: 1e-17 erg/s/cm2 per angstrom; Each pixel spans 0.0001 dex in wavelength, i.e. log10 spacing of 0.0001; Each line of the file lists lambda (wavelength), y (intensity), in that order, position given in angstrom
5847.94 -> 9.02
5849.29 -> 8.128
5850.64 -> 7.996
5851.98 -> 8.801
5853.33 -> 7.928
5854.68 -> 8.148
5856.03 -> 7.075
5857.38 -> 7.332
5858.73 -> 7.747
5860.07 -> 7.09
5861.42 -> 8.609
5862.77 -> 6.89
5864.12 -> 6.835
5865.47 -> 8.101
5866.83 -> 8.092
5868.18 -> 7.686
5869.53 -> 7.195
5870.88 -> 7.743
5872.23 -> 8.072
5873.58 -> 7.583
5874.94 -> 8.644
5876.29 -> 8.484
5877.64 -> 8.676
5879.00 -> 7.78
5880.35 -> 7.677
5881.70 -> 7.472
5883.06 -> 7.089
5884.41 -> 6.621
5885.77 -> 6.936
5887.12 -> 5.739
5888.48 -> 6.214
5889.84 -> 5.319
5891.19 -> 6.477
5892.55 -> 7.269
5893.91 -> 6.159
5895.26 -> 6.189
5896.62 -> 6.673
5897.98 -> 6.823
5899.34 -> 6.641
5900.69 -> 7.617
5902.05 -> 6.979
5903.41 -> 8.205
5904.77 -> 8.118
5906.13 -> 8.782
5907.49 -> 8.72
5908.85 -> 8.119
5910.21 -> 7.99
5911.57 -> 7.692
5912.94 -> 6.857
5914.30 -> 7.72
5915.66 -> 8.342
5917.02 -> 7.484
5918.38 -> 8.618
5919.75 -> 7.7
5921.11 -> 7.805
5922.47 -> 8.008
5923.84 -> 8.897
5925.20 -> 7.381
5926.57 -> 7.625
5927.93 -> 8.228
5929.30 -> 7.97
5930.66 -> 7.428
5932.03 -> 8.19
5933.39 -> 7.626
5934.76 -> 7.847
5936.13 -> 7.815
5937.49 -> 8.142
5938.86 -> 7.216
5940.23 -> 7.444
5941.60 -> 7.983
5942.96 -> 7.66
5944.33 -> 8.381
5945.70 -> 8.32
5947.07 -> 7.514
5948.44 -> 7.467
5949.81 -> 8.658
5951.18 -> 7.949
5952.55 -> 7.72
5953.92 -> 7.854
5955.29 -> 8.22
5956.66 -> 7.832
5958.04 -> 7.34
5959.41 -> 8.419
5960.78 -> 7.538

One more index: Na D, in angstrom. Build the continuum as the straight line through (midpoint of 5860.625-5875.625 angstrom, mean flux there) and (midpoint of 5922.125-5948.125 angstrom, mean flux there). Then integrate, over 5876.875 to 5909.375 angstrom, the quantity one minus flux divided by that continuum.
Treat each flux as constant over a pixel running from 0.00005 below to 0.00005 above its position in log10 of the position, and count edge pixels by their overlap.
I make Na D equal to 2.60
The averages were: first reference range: 7.76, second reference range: 7.87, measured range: 7.18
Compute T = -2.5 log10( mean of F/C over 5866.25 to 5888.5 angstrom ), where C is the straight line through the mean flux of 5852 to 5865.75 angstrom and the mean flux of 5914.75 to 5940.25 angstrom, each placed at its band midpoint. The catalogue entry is 0.02 mag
